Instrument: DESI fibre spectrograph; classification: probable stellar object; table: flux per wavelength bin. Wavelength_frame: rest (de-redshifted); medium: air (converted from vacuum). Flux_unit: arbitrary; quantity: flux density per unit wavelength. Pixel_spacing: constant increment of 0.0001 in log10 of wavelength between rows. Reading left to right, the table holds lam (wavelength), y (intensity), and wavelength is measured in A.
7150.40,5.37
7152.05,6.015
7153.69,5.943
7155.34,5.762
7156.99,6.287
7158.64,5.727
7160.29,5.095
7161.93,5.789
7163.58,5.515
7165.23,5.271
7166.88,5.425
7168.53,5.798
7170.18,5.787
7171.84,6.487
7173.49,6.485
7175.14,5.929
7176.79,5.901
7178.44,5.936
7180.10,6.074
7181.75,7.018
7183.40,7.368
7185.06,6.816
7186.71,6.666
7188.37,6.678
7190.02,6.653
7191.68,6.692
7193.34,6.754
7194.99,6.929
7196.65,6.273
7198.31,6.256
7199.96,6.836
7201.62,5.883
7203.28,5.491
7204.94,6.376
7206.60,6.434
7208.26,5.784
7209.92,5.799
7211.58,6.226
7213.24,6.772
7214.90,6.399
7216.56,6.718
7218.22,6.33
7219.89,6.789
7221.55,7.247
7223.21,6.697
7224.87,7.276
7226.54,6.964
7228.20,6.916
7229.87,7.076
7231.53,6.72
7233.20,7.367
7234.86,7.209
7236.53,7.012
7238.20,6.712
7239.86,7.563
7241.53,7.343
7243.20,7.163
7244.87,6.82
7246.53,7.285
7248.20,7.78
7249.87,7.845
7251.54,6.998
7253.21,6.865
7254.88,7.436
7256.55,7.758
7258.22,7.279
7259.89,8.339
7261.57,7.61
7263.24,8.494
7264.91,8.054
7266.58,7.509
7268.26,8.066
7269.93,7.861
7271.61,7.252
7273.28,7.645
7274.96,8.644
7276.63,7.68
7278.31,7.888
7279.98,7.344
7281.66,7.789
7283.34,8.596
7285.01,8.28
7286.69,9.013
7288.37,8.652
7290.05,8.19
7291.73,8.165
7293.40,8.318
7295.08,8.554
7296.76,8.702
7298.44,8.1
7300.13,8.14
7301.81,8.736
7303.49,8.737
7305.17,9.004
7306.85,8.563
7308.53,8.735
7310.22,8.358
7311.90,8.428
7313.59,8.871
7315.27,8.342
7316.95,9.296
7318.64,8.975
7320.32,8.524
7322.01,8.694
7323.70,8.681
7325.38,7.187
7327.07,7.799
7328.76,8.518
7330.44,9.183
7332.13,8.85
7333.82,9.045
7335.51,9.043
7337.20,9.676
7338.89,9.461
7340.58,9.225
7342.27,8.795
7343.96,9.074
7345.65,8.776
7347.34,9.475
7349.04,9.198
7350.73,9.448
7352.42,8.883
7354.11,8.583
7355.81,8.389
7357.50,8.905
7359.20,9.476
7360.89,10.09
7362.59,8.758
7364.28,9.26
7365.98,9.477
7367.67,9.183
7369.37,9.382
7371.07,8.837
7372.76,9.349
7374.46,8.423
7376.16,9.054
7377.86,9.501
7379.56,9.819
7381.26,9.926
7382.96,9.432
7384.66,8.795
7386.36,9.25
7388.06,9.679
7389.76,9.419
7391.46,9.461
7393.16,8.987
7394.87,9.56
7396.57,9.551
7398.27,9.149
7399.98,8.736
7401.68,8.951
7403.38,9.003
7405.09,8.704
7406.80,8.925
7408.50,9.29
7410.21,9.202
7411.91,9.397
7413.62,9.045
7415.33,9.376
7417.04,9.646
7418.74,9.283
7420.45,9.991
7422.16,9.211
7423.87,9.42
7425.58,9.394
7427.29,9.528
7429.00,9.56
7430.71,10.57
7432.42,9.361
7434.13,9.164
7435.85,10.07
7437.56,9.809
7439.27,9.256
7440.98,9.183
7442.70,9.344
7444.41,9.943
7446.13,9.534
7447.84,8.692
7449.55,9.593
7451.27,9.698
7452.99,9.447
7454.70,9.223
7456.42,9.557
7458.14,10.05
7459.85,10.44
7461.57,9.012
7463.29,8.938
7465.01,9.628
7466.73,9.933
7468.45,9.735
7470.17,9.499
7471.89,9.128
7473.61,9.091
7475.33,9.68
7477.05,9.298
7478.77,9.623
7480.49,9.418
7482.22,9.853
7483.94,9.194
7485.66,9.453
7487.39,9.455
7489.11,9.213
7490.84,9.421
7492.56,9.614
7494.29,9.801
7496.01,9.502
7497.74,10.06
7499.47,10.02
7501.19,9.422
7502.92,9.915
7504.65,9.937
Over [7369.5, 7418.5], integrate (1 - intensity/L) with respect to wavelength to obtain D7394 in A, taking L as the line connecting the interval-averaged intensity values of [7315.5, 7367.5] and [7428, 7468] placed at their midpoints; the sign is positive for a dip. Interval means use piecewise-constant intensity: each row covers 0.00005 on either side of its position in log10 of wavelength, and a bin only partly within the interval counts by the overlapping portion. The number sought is 0.1 A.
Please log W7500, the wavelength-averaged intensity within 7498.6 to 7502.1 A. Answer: 9.73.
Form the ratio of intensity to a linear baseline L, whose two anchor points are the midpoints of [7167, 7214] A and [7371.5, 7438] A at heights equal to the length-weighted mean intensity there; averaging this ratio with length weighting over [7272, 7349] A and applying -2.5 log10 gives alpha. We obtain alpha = -0.07 mag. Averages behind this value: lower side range 6.35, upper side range 9.35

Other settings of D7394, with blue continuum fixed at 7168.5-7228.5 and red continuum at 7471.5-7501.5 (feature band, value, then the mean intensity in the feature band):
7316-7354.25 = -4.67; 8.89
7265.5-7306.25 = -4.41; 8.2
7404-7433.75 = -1.99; 9.4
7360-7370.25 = -1.39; 9.36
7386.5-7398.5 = -1.23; 9.41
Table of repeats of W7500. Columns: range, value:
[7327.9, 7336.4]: 8.93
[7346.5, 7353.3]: 9.25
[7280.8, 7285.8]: 8.22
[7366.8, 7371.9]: 9.14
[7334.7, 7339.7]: 9.39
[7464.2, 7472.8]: 9.58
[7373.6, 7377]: 8.73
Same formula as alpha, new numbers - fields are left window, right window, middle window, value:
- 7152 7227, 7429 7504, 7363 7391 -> -0.097 mag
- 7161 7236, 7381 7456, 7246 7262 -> -0.050 mag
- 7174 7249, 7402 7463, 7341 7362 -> -0.081 mag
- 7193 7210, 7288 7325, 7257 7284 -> -0.014 mag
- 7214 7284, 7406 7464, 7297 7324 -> -0.072 mag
